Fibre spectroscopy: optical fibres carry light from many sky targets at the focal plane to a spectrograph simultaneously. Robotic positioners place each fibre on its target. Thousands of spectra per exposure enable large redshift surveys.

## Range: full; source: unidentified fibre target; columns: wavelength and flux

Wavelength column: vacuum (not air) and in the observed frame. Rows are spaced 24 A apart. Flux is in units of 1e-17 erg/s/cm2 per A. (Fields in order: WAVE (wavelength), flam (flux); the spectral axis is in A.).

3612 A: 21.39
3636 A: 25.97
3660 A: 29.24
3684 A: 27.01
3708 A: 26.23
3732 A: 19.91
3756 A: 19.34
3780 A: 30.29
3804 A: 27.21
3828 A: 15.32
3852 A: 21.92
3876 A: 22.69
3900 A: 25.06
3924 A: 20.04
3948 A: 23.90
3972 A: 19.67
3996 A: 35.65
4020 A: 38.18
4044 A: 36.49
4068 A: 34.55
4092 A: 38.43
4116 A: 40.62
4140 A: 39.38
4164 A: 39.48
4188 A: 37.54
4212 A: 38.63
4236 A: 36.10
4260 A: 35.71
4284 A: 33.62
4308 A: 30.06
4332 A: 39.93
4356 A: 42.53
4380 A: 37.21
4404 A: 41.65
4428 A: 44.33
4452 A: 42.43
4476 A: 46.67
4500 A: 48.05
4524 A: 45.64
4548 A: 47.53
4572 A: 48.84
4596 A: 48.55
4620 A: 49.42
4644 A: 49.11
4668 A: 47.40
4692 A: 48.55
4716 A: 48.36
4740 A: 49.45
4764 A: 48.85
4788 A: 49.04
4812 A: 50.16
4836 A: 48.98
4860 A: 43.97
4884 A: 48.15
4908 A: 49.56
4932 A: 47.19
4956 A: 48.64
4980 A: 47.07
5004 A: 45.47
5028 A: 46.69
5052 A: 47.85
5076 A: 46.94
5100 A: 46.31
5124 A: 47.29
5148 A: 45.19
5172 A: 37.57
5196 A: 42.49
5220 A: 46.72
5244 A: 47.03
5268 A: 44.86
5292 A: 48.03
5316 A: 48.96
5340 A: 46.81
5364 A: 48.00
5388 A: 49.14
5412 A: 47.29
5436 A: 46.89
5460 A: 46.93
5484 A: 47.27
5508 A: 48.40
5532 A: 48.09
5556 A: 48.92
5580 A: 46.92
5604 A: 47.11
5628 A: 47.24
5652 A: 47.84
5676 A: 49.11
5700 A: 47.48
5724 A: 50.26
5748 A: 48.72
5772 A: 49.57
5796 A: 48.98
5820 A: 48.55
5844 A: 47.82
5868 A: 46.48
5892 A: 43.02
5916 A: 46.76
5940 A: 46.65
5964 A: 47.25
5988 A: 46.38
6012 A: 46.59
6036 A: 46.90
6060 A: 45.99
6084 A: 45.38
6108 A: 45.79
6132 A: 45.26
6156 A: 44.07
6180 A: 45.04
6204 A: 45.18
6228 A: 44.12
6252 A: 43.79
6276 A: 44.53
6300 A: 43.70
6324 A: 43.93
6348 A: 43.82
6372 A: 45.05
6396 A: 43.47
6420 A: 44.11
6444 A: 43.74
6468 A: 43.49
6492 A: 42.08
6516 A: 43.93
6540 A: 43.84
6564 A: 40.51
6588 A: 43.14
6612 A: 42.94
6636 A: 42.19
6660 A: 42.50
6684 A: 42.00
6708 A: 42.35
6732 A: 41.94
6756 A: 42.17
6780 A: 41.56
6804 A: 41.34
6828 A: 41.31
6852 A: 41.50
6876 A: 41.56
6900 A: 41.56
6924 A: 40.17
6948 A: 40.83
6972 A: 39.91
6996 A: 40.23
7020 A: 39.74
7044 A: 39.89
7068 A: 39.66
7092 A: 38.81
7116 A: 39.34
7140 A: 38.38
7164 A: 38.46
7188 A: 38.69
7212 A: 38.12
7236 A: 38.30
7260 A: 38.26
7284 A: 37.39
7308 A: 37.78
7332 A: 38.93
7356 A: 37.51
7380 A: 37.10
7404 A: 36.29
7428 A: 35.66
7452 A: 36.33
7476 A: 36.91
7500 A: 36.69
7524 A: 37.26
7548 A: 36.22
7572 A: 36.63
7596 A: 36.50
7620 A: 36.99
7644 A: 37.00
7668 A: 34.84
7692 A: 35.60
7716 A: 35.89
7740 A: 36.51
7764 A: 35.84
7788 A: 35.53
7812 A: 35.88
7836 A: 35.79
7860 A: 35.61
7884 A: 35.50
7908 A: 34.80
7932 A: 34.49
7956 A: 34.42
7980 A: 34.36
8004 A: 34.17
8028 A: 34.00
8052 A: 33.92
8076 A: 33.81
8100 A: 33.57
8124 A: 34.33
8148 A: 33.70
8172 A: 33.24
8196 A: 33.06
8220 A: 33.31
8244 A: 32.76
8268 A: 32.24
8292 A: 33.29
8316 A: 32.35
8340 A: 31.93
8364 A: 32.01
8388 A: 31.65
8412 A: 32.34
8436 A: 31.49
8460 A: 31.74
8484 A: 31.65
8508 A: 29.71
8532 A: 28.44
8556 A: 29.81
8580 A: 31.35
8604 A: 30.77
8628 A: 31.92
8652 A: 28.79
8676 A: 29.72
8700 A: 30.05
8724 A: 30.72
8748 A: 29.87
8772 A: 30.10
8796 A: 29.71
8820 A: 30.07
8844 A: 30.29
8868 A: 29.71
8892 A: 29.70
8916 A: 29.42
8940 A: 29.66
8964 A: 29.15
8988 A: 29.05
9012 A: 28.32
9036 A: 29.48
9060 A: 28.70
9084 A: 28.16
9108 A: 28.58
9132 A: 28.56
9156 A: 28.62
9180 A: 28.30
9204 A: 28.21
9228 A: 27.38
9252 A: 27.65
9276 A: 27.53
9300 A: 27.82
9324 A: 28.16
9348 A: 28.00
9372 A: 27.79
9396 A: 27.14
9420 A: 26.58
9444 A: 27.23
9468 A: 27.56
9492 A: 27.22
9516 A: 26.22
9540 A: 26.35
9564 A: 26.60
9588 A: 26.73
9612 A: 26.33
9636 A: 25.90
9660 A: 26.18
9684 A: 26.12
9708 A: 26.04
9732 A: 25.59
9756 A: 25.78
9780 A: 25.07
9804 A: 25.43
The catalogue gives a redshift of 0.000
